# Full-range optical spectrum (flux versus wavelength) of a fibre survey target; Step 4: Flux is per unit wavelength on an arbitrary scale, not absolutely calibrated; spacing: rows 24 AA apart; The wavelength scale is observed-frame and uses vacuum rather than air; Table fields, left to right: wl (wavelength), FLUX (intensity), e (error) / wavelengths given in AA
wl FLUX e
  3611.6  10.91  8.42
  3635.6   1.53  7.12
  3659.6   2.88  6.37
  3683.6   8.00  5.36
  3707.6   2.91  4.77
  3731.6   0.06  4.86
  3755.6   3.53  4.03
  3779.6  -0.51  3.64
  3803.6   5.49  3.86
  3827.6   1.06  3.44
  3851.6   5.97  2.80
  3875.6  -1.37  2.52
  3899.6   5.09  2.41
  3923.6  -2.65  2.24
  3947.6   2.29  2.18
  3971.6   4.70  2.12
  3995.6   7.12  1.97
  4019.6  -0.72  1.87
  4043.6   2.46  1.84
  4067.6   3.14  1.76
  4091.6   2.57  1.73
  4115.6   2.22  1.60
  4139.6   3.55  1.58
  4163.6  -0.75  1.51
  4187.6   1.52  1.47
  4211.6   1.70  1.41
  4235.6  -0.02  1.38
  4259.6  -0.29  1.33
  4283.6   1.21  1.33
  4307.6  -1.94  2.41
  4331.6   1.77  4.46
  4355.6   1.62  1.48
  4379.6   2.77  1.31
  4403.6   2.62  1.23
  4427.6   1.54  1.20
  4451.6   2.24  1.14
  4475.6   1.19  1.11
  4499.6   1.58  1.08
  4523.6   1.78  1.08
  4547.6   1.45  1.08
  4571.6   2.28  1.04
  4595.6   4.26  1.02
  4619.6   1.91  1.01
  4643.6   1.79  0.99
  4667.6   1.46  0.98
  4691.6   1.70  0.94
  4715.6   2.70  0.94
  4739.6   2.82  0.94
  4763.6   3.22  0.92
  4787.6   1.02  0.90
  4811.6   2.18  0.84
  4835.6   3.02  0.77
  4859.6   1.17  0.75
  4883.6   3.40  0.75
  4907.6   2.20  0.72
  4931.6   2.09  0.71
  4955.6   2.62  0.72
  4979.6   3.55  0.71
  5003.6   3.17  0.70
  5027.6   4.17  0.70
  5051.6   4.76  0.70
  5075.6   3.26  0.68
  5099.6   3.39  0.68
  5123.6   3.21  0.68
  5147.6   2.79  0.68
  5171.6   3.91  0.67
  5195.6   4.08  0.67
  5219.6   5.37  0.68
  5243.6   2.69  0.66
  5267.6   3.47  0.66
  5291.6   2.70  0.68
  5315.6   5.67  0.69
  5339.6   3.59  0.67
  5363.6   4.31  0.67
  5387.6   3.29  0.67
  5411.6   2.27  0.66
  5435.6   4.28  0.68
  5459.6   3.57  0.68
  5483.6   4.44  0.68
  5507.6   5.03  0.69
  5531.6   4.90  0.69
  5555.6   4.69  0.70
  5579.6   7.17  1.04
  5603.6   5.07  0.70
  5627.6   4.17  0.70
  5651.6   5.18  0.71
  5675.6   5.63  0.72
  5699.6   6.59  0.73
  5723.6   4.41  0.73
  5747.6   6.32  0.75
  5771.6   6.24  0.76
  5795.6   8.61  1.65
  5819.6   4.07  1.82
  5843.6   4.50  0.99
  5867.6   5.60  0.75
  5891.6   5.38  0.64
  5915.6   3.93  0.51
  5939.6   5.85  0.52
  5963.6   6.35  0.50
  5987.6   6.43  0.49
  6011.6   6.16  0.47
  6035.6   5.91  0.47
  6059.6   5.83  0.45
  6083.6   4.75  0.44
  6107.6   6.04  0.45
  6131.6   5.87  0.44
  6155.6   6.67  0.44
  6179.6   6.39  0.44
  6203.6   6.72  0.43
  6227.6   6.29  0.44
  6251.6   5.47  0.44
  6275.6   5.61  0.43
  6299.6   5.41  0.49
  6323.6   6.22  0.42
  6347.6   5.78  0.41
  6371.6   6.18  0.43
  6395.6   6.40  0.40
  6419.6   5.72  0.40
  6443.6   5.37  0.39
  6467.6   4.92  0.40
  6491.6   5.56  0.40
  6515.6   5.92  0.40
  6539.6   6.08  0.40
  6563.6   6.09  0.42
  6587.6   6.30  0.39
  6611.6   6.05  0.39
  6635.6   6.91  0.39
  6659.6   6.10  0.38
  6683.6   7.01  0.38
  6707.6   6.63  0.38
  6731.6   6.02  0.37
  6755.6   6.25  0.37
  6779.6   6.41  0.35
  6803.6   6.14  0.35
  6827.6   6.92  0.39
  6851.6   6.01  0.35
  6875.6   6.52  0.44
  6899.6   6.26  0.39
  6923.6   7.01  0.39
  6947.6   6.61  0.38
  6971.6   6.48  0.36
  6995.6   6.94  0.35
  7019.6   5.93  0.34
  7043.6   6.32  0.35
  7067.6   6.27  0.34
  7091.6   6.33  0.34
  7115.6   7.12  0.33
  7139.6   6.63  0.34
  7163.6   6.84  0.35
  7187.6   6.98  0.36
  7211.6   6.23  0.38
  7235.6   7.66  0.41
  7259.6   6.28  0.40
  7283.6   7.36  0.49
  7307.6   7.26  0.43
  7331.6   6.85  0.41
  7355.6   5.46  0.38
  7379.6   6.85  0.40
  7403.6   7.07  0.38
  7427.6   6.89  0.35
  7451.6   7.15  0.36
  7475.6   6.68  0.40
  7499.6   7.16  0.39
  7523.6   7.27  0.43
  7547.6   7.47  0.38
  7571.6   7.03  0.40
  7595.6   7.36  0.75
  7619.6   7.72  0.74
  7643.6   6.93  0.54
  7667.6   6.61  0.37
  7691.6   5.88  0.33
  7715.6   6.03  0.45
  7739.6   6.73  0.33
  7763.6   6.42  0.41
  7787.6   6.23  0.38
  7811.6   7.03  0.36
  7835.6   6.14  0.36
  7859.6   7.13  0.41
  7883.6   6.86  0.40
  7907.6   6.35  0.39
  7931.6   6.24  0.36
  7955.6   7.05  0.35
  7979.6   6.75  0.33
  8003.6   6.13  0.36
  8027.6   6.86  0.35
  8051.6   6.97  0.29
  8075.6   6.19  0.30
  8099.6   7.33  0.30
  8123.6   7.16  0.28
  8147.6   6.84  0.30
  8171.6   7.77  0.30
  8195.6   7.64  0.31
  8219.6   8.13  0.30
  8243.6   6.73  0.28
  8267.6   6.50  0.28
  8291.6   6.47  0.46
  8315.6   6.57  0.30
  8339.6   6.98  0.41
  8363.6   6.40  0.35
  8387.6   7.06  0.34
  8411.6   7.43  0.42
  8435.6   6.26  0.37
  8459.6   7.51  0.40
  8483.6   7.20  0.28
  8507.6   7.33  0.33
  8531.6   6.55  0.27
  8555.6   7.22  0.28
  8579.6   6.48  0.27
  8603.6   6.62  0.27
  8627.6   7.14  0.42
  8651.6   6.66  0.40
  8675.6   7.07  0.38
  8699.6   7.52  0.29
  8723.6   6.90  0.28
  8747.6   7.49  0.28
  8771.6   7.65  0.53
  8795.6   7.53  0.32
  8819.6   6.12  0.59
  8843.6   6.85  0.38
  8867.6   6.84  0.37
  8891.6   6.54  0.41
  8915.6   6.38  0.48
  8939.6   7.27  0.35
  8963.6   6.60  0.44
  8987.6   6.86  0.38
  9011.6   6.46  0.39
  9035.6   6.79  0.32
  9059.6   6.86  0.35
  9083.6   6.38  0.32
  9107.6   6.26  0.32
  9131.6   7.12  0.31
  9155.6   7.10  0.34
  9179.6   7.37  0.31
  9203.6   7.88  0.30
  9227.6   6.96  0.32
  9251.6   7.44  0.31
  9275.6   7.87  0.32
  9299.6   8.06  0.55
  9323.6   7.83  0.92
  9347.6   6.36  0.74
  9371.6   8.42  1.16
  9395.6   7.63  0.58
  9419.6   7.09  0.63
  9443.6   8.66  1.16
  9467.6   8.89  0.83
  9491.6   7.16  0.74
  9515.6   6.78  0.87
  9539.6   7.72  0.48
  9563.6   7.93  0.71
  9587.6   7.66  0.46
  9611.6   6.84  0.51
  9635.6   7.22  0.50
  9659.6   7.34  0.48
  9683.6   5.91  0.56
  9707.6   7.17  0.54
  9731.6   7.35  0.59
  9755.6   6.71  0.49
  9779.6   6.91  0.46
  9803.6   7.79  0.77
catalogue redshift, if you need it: 0.248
